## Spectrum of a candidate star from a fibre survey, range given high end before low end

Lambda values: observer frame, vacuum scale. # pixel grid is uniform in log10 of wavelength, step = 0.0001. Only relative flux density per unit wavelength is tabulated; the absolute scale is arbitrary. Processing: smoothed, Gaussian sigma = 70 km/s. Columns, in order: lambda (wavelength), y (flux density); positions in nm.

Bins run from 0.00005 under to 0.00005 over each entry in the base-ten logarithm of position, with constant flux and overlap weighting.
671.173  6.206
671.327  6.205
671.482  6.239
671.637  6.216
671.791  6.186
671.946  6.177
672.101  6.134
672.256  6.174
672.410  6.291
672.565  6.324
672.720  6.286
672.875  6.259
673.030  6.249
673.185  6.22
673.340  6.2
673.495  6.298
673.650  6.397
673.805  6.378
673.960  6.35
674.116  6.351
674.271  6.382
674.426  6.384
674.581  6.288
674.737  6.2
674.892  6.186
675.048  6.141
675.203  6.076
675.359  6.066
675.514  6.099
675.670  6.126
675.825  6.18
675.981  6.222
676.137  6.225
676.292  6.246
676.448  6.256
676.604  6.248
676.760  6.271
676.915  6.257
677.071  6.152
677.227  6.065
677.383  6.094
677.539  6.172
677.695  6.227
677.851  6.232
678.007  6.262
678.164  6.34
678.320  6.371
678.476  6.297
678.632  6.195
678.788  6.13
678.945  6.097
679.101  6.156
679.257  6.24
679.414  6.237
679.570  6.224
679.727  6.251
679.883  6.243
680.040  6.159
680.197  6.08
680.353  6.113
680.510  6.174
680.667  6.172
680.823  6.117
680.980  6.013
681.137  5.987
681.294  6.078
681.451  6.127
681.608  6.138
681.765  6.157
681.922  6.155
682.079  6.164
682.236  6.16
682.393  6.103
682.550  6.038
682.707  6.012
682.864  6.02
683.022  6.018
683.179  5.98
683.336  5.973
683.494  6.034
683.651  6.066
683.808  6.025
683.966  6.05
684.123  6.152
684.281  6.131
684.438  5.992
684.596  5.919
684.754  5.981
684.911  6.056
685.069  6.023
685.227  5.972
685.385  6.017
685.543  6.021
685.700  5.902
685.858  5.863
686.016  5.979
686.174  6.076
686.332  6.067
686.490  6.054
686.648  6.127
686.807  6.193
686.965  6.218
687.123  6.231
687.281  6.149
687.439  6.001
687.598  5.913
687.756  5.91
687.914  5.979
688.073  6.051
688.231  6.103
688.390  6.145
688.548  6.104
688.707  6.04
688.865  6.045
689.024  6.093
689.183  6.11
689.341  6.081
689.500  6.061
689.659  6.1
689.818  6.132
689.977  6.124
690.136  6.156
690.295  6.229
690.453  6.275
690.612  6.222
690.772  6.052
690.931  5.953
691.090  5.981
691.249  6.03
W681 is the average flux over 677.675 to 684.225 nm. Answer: 6.14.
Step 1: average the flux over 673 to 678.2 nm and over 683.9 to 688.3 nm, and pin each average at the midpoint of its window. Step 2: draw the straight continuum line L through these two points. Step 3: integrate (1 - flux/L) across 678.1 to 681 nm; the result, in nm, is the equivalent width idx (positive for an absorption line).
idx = -0.02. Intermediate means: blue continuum 6.23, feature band 6.19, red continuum 6.04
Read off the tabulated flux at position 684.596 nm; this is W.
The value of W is 5.919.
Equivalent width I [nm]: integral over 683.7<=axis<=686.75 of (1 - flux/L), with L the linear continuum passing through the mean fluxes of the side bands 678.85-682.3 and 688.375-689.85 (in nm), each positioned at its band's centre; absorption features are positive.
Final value 0.05 nm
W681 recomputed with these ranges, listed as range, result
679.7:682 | 6.13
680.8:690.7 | 6.07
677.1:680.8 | 6.2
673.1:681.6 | 6.2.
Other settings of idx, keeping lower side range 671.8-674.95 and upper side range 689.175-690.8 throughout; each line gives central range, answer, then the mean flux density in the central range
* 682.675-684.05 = 0.04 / 6.02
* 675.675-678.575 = 0.01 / 6.23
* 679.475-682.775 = 0.05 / 6.13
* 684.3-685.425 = 0.03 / 6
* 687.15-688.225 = 0.02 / 6.02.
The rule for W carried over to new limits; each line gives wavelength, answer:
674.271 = 6.382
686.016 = 5.979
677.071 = 6.152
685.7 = 5.902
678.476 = 6.297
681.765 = 6.157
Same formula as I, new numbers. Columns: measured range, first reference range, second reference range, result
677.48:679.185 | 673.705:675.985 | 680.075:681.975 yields -0.02 nm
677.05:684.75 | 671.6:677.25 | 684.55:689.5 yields 0.01 nm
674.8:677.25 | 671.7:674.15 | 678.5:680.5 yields 0.02 nm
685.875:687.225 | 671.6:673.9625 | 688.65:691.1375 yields 0.01 nm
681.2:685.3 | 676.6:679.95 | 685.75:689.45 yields 0.05 nm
